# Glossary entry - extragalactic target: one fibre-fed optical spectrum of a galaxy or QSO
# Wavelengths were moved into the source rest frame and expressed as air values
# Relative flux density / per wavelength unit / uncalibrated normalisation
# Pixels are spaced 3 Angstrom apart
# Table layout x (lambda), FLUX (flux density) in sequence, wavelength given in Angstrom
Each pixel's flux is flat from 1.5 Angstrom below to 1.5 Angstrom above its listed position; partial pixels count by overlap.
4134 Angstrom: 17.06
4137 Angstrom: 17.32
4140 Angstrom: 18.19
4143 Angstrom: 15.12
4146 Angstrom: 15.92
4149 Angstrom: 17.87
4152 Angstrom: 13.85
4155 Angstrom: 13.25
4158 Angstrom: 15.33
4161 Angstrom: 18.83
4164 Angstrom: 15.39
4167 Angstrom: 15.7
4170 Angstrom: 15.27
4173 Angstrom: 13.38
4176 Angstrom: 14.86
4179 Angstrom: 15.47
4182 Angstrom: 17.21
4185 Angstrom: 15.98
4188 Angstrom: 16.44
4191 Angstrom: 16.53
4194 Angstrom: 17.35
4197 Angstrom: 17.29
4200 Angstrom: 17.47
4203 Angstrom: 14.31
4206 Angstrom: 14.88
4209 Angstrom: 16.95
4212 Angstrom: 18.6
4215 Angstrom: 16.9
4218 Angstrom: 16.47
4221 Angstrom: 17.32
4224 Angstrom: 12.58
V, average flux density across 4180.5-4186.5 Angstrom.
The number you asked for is 16.6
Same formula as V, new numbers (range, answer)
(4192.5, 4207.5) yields 16.3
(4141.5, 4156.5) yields 15.2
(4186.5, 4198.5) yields 16.9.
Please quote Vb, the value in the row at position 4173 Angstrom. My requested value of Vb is 13.38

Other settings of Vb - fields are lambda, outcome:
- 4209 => 16.95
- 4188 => 16.44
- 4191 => 16.53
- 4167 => 15.7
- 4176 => 14.86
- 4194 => 17.35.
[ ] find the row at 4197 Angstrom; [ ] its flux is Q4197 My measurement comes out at 17.29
